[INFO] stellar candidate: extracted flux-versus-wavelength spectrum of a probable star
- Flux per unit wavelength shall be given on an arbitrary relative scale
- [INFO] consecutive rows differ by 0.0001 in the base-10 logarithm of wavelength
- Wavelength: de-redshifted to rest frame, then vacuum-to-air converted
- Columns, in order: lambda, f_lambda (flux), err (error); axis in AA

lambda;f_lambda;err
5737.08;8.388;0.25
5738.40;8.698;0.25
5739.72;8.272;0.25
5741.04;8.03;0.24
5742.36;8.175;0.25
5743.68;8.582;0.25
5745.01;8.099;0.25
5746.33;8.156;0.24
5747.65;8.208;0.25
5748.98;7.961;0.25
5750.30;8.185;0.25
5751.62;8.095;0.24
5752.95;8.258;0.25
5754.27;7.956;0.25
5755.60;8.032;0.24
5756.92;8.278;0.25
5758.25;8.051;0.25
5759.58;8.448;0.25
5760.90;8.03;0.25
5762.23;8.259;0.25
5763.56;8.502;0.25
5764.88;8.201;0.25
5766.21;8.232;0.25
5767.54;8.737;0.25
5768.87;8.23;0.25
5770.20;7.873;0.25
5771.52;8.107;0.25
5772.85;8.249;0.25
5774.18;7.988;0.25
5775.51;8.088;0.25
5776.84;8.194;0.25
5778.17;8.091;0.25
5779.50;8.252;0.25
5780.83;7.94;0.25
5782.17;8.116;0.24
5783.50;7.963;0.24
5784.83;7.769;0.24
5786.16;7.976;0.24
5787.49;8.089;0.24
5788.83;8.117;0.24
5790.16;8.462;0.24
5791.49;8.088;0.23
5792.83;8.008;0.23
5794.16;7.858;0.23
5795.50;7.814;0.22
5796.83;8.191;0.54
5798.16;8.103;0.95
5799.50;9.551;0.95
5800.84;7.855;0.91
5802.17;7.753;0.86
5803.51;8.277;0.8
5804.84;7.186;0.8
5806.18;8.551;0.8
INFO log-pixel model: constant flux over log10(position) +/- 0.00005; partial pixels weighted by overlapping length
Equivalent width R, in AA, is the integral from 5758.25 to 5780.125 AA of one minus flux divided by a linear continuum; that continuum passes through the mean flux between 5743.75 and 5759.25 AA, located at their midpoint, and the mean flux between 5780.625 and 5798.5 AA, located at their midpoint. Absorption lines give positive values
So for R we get -0.3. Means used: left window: 8.14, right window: 8.04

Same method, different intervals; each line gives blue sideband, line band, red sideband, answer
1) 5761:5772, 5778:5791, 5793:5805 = 0.15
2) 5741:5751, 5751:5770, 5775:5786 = -0.23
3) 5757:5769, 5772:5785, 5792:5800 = 0.29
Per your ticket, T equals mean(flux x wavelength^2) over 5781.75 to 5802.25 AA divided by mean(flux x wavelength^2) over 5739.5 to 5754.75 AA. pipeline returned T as 1.01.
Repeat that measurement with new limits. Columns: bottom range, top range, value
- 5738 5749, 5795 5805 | 1.01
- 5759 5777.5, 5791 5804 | 1.00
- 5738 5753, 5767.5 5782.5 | 1.00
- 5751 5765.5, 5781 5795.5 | 0.99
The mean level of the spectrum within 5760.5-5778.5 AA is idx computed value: 8.2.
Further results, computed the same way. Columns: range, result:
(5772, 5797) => 8.06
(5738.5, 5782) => 8.19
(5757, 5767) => 8.25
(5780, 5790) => 8.02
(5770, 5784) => 8.09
